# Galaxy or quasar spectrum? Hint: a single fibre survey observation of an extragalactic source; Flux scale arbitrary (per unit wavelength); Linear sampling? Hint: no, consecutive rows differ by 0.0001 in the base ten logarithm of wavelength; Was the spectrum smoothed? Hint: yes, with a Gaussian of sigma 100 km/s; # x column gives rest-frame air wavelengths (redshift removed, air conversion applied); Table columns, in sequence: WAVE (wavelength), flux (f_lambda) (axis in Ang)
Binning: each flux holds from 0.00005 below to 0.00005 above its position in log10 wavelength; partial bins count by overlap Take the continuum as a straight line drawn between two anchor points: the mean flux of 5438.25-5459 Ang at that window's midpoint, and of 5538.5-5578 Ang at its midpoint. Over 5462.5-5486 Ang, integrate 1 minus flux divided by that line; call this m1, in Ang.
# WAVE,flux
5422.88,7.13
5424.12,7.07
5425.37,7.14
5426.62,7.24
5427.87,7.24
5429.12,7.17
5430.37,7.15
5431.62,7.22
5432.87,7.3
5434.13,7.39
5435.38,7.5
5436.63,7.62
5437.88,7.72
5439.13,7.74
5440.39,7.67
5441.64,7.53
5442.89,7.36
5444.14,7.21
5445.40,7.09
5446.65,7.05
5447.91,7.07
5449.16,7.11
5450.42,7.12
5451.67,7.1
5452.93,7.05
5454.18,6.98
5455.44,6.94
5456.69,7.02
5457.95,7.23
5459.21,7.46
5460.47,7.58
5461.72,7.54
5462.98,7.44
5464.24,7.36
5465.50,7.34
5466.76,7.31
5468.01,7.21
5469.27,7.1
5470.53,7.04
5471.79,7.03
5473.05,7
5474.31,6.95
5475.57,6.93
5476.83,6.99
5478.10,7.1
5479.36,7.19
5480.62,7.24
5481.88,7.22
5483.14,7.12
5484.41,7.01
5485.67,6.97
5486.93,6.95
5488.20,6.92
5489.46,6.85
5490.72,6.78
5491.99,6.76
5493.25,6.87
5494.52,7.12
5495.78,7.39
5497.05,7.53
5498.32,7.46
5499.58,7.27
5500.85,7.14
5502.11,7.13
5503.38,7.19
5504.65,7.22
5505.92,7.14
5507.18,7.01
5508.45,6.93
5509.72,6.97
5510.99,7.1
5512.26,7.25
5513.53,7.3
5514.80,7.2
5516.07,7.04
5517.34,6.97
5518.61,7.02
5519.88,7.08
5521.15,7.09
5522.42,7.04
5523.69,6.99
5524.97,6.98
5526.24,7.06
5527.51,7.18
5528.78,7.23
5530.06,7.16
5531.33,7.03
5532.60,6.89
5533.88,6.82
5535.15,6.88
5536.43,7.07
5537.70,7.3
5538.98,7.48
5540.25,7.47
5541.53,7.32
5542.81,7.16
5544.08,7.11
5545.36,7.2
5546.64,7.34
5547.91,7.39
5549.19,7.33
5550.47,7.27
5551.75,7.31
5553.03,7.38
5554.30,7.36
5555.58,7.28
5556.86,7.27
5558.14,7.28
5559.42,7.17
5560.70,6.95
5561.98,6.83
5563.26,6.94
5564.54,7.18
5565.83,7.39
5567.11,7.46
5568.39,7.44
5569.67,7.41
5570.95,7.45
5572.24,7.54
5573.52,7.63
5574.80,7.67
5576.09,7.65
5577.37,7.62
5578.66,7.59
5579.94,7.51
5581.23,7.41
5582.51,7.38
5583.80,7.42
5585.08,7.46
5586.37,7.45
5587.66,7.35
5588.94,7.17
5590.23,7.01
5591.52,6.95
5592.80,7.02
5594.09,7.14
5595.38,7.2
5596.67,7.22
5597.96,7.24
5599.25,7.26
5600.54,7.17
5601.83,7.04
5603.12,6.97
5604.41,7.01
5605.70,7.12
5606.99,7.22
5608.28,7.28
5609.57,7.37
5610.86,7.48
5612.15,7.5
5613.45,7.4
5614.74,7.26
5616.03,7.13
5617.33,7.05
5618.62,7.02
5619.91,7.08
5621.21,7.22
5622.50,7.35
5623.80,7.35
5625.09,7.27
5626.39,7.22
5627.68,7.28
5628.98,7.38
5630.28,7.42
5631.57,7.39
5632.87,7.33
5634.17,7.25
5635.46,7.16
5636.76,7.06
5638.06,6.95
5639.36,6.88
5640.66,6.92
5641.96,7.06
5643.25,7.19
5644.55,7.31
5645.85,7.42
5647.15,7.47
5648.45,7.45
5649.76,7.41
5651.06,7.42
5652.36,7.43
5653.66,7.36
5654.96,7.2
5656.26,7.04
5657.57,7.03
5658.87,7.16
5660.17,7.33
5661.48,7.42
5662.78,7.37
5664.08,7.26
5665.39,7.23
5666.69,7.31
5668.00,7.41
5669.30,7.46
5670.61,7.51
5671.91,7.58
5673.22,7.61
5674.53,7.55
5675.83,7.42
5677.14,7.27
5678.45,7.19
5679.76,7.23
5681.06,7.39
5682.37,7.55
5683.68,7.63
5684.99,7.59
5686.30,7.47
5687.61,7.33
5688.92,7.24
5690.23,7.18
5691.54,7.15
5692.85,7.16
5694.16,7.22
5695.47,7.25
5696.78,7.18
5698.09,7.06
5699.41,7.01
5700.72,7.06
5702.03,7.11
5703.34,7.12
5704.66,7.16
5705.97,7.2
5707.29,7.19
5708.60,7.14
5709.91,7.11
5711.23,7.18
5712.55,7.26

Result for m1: 0.4 Ang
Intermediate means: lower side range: 7.21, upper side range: 7.33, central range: 7.13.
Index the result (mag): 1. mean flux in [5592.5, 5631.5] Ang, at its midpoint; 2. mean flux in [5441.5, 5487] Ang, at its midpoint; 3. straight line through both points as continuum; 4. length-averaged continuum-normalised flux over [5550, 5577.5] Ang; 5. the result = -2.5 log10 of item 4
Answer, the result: -0.02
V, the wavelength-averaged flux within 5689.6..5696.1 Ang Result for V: 7.2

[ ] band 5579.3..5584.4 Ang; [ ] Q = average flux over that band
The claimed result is 7.43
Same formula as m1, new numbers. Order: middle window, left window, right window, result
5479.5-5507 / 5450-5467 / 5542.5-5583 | 0.6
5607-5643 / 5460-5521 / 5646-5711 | 0.1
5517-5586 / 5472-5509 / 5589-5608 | -1.5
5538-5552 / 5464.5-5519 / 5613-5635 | -0.3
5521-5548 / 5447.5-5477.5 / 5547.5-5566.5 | 0.2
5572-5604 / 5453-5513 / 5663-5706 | -0.4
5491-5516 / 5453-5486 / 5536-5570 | 0.2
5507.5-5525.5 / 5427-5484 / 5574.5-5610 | 0.5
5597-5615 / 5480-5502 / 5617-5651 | -0.1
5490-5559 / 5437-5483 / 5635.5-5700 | 0.8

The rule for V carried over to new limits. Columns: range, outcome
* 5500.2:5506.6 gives 7.17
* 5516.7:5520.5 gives 7.03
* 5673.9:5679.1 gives 7.36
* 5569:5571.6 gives 7.42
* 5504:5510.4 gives 7.05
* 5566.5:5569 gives 7.46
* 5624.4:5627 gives 7.25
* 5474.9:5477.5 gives 6.94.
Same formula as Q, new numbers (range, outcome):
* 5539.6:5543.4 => 7.31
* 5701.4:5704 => 7.11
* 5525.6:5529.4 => 7.17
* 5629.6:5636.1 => 7.32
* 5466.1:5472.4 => 7.15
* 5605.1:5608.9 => 7.21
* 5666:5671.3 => 7.43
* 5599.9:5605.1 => 7.05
